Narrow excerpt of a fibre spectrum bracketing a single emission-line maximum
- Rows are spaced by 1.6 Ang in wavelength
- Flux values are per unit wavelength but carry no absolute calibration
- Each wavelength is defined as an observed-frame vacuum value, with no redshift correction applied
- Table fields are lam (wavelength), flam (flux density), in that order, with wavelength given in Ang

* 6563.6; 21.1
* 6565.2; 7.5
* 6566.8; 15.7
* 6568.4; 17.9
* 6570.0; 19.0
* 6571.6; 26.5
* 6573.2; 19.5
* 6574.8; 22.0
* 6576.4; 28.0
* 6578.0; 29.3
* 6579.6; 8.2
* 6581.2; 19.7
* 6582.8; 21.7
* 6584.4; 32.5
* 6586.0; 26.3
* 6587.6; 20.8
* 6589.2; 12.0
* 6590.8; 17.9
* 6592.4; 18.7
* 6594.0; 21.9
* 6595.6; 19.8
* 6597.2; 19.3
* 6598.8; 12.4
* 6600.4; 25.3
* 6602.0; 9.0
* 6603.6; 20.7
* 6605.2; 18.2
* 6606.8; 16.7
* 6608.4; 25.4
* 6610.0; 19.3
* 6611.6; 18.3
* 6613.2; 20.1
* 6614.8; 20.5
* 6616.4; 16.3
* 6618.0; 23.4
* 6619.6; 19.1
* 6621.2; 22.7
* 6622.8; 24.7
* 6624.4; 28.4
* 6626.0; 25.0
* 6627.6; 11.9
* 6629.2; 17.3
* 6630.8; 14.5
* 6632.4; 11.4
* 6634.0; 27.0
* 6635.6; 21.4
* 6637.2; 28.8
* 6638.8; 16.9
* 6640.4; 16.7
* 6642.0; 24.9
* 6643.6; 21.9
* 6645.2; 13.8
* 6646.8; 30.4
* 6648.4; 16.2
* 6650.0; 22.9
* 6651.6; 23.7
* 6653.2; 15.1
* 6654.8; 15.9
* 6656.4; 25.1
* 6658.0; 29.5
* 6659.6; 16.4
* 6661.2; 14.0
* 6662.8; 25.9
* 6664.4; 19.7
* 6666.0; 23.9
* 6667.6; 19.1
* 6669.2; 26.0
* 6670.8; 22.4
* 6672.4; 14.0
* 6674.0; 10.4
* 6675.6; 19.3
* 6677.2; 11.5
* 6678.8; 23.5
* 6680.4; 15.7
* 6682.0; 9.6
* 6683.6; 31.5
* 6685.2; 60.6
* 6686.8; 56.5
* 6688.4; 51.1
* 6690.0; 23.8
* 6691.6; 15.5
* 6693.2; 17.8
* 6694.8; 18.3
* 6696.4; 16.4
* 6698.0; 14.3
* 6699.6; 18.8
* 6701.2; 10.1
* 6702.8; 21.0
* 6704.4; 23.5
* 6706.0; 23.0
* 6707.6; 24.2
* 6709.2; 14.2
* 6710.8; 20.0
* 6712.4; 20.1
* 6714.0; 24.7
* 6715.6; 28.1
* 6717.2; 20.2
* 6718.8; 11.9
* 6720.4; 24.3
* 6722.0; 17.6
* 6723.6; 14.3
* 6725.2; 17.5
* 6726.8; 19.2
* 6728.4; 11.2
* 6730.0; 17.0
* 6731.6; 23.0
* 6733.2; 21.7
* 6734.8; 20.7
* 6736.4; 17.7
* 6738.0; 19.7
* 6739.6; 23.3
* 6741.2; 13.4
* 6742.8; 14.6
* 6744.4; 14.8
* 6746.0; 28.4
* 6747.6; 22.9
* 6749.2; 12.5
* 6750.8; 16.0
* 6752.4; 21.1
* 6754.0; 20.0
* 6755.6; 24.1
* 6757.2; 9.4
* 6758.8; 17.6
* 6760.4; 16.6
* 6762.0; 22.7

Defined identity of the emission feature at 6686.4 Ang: Hbeta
